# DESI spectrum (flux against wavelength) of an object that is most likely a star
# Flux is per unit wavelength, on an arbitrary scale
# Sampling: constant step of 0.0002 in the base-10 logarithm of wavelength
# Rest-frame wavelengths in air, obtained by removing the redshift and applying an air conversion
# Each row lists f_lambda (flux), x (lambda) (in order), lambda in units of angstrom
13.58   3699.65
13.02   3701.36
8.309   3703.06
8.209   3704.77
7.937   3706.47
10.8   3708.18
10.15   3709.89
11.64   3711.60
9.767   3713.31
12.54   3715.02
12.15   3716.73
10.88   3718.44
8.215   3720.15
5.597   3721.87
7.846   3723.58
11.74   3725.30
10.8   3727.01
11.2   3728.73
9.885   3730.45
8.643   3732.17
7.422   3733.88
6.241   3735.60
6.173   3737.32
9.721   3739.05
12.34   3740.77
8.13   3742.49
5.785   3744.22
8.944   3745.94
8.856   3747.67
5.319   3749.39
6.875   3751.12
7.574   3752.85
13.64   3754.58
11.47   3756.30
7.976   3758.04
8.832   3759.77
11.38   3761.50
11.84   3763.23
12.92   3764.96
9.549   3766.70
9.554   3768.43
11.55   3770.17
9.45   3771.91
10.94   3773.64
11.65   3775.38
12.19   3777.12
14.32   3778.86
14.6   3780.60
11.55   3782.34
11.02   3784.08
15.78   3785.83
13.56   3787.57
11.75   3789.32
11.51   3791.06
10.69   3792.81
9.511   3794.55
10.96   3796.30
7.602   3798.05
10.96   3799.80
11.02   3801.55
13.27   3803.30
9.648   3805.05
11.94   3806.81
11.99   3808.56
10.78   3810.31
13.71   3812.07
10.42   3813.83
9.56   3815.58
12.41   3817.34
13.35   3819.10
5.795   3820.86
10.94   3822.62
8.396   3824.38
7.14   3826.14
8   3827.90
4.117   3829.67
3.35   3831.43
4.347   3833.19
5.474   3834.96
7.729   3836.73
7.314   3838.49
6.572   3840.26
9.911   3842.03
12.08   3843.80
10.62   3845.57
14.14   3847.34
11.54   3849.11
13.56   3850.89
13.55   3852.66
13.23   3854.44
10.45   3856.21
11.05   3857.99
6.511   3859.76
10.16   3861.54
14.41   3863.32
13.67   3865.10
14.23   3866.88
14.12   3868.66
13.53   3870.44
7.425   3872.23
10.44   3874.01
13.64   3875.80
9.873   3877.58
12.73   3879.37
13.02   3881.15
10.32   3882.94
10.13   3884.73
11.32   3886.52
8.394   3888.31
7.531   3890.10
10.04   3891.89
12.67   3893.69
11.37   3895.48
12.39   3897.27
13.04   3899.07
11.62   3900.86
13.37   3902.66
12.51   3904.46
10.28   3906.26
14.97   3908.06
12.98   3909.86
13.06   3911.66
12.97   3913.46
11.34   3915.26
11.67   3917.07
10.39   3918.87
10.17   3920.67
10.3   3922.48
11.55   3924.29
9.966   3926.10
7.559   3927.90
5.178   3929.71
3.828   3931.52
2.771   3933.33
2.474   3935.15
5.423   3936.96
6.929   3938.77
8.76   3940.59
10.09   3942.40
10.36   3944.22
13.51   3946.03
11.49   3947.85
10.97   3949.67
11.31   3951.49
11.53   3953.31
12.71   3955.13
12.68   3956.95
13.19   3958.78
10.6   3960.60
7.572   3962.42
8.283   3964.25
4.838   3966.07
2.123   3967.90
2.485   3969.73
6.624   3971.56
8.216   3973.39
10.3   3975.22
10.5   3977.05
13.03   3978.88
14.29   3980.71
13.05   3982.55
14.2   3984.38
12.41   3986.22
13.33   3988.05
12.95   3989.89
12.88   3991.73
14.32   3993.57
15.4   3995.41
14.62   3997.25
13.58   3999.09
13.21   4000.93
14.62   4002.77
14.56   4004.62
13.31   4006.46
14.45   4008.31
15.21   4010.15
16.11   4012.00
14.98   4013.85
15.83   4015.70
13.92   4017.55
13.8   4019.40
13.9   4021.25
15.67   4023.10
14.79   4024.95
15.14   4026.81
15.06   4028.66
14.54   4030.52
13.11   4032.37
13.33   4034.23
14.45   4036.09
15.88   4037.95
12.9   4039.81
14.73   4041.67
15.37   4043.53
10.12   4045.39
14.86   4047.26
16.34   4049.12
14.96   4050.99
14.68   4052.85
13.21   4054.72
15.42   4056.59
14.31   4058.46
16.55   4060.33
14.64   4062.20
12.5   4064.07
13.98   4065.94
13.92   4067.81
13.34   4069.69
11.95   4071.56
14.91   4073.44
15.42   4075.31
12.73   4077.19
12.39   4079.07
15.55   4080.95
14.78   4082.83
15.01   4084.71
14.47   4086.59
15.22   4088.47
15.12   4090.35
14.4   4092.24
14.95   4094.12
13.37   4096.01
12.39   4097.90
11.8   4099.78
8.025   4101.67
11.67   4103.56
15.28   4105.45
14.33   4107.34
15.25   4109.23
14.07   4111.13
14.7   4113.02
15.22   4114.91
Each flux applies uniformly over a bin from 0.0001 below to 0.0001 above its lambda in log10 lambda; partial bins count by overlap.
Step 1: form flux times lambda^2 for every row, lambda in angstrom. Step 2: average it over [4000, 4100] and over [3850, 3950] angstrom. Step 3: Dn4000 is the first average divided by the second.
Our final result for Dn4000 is 1.4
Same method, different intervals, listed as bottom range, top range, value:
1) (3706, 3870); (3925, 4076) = 1.33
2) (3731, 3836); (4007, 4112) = 1.65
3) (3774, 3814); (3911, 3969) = 0.84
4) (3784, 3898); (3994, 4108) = 1.49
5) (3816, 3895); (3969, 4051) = 1.43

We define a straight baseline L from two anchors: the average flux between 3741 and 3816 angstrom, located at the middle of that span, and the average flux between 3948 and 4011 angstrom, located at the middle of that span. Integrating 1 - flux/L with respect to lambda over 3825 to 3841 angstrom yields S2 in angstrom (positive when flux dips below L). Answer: 7.19 angstrom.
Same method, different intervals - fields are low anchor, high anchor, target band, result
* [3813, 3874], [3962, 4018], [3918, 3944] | 8.3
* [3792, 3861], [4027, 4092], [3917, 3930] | 2.2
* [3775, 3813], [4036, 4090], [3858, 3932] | 9.3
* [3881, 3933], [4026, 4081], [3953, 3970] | 4.6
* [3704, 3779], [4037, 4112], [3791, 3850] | 6.2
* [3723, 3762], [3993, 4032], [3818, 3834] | 5.0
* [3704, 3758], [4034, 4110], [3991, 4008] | -1.4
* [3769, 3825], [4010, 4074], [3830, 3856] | 5.4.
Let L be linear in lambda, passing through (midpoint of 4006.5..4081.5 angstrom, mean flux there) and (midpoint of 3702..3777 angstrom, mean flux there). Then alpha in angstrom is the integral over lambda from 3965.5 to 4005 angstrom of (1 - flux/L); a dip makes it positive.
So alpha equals 5.9 angstrom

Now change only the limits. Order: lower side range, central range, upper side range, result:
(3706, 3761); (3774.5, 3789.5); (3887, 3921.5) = -4.6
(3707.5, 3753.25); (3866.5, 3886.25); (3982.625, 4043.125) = 0.1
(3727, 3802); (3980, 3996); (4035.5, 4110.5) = -0.8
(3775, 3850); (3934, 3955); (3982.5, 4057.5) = 5.6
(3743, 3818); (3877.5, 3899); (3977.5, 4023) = 2.5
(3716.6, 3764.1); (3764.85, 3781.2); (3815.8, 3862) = -4.3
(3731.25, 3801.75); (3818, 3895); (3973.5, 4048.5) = 9.6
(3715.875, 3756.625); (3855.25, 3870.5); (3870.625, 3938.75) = -3.1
